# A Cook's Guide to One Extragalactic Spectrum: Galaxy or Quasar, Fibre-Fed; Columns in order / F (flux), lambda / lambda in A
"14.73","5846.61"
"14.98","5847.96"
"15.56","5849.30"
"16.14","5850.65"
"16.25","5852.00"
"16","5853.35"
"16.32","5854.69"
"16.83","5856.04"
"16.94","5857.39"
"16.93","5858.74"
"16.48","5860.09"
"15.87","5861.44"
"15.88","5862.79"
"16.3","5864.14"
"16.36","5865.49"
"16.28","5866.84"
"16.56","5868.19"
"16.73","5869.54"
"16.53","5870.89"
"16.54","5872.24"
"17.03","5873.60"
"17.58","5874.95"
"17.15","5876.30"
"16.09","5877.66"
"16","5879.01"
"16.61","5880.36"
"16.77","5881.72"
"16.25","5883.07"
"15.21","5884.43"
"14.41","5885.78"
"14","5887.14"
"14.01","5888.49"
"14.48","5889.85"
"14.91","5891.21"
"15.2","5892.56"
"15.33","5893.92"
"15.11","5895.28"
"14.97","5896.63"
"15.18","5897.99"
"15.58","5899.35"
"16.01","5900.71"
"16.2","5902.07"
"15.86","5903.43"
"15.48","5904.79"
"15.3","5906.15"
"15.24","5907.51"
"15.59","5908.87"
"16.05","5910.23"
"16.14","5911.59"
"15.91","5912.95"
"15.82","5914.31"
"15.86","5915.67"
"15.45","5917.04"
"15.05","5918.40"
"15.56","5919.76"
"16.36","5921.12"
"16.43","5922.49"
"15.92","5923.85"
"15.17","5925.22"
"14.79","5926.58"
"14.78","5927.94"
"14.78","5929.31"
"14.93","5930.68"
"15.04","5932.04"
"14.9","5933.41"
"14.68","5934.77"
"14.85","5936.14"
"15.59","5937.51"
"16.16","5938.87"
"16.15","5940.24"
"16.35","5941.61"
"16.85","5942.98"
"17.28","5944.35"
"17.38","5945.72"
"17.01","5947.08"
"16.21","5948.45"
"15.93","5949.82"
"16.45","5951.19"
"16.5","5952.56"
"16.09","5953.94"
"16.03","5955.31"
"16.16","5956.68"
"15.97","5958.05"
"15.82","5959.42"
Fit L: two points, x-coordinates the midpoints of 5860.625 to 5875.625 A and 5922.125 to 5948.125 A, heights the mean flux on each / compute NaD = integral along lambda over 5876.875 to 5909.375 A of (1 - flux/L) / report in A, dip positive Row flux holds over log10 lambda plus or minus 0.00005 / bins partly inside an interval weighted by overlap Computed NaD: 1.6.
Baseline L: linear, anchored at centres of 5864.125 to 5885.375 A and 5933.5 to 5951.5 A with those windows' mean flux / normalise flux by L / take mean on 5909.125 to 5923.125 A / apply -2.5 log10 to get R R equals 0.03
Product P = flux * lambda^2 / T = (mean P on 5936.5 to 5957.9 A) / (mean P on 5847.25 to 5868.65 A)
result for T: 1.0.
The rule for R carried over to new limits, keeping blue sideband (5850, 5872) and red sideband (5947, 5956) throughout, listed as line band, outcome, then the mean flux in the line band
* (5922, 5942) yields 0.06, 15.3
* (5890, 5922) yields 0.05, 15.6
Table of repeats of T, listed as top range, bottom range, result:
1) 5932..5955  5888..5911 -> 1.07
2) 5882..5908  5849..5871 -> 0.94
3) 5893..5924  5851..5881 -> 0.96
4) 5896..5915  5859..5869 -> 0.98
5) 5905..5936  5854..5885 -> 0.95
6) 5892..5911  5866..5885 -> 0.95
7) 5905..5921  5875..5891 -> 1.01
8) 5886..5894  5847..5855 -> 0.93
